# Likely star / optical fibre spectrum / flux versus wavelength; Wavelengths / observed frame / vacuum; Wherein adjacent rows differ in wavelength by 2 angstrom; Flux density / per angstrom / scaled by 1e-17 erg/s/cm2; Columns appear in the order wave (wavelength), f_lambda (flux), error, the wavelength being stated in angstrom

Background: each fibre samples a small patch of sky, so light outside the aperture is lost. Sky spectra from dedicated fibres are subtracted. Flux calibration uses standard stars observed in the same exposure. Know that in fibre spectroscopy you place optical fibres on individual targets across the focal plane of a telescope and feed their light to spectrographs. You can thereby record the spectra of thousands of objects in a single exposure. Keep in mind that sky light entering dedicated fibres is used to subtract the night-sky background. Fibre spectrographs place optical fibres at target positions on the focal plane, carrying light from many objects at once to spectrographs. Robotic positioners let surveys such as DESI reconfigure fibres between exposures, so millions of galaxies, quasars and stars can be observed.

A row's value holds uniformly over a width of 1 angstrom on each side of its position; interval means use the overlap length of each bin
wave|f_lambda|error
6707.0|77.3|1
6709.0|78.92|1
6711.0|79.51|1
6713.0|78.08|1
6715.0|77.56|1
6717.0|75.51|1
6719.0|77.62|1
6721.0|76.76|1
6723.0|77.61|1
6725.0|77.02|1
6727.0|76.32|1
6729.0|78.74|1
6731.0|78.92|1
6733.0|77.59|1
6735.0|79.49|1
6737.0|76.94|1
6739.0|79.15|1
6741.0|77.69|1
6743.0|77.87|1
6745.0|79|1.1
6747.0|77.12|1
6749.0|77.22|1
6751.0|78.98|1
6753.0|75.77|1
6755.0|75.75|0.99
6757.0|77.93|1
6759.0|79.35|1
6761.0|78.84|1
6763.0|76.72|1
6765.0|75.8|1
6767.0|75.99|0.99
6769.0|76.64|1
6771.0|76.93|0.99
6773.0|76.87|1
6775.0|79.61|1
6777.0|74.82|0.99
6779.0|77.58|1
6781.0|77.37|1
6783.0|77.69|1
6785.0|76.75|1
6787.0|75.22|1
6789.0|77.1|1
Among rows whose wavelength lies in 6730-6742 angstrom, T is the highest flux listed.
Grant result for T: 79.49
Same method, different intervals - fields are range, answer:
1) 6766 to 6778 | 79.61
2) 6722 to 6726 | 77.61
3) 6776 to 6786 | 77.69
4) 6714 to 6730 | 78.74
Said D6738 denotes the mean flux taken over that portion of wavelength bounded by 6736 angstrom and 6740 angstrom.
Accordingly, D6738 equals 78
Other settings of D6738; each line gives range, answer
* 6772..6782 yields 77.2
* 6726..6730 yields 77.5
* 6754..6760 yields 77.7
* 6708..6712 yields 79.2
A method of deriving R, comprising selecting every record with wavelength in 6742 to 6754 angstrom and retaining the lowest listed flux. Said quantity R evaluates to 75.77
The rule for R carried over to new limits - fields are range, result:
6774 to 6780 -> 74.82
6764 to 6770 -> 75.8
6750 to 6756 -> 75.75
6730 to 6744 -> 76.94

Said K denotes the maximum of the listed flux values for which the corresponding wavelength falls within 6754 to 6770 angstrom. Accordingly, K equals 79.35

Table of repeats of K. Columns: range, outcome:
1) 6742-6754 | 79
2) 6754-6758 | 77.93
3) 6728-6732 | 78.92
